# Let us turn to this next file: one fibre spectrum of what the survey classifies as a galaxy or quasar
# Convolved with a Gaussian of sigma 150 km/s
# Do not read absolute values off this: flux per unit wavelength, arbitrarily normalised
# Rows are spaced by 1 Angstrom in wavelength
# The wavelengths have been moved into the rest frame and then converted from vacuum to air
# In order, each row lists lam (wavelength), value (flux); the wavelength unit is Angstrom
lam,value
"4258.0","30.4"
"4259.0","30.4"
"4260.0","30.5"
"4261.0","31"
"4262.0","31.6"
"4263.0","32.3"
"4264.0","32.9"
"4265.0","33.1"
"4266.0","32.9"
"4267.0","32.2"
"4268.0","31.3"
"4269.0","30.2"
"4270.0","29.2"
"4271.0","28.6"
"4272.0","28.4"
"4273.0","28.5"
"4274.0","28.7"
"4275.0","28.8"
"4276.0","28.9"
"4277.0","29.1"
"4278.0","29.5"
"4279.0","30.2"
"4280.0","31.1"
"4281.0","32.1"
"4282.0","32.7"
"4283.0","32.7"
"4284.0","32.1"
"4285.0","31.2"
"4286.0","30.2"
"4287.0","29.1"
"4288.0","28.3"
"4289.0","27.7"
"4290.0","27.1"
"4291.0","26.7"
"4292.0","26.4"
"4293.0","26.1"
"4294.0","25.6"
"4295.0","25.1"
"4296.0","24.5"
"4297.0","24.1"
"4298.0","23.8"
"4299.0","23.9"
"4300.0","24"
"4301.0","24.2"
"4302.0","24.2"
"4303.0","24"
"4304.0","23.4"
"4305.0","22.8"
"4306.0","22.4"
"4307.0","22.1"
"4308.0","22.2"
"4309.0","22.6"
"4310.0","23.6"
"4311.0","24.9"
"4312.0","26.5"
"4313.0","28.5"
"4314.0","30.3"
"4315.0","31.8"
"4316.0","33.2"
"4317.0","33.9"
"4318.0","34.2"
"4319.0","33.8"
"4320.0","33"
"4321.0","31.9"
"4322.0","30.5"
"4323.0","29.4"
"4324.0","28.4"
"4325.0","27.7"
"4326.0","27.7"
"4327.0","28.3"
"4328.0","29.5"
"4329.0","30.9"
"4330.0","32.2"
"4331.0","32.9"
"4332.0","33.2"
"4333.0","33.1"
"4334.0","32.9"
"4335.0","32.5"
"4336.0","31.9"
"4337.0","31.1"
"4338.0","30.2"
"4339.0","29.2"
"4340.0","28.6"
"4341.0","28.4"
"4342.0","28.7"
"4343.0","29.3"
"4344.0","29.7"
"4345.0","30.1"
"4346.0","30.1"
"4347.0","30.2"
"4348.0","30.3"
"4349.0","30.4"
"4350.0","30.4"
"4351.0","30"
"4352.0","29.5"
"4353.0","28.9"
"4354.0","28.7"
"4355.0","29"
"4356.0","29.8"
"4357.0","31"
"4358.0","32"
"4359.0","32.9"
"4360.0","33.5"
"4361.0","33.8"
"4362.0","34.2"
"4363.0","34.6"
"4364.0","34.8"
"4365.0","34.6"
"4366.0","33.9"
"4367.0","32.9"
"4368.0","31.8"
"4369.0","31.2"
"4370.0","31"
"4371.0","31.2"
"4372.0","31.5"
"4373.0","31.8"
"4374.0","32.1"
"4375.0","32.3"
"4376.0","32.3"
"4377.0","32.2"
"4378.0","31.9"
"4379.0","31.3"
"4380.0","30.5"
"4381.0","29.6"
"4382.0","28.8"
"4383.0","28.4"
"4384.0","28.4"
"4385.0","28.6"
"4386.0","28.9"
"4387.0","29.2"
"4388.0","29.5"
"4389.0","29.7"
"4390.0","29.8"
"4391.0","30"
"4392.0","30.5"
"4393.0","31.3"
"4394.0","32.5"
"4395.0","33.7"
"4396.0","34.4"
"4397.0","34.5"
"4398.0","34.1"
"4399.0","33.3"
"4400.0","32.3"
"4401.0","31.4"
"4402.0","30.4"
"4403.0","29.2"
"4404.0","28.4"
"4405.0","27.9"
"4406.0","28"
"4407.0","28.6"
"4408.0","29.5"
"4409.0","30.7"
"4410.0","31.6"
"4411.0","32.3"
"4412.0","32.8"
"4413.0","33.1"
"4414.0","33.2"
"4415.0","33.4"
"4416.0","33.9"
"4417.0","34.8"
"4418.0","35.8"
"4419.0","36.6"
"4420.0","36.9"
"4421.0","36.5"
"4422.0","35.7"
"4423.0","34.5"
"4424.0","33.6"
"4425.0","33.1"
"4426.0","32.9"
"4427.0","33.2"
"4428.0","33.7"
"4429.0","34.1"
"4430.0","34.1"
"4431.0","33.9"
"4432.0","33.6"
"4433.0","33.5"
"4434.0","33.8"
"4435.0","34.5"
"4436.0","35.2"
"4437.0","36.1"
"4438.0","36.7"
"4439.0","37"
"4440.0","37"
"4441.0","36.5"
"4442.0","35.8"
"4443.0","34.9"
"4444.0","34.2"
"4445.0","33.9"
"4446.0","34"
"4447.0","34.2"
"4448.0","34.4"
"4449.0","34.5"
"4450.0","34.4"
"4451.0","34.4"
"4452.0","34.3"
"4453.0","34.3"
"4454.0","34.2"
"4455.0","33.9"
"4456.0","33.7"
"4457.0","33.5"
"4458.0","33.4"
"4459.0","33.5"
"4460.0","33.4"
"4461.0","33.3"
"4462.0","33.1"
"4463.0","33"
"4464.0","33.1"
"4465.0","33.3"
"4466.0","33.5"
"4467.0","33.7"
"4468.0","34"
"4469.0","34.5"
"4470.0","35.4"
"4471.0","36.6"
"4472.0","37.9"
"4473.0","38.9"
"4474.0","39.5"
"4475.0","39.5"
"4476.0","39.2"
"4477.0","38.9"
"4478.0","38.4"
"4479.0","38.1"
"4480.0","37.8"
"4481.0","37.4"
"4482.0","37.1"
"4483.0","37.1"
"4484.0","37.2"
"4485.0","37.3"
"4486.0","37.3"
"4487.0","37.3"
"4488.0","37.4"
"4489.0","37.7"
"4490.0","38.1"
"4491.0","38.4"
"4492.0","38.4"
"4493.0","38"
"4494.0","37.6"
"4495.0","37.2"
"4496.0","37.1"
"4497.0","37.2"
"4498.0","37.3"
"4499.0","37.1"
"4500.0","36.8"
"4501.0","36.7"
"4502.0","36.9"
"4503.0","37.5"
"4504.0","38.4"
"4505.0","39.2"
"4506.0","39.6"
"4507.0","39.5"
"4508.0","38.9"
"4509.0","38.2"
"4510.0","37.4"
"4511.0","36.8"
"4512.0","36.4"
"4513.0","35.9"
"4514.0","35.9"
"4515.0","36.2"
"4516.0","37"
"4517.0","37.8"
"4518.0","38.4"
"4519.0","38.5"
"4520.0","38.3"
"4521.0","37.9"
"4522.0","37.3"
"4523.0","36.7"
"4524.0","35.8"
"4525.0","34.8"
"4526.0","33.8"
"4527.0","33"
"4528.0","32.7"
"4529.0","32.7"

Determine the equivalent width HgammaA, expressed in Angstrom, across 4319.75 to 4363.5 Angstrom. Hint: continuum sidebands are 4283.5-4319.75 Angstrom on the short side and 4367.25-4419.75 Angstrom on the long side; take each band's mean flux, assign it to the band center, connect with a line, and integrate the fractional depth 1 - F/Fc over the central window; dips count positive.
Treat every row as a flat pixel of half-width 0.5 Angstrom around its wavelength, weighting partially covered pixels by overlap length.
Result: -2.84 Angstrom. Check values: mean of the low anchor 26.8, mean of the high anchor 31.4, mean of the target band 30.7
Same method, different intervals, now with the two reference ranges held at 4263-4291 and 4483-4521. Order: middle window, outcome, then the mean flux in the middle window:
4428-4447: 0.3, 34.9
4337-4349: 1.0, 29.6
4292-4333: 5.0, 27.6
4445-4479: 1.2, 35.1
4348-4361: 0.8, 30.6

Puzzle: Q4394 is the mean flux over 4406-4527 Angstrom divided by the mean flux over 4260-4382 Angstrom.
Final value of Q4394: 1.20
